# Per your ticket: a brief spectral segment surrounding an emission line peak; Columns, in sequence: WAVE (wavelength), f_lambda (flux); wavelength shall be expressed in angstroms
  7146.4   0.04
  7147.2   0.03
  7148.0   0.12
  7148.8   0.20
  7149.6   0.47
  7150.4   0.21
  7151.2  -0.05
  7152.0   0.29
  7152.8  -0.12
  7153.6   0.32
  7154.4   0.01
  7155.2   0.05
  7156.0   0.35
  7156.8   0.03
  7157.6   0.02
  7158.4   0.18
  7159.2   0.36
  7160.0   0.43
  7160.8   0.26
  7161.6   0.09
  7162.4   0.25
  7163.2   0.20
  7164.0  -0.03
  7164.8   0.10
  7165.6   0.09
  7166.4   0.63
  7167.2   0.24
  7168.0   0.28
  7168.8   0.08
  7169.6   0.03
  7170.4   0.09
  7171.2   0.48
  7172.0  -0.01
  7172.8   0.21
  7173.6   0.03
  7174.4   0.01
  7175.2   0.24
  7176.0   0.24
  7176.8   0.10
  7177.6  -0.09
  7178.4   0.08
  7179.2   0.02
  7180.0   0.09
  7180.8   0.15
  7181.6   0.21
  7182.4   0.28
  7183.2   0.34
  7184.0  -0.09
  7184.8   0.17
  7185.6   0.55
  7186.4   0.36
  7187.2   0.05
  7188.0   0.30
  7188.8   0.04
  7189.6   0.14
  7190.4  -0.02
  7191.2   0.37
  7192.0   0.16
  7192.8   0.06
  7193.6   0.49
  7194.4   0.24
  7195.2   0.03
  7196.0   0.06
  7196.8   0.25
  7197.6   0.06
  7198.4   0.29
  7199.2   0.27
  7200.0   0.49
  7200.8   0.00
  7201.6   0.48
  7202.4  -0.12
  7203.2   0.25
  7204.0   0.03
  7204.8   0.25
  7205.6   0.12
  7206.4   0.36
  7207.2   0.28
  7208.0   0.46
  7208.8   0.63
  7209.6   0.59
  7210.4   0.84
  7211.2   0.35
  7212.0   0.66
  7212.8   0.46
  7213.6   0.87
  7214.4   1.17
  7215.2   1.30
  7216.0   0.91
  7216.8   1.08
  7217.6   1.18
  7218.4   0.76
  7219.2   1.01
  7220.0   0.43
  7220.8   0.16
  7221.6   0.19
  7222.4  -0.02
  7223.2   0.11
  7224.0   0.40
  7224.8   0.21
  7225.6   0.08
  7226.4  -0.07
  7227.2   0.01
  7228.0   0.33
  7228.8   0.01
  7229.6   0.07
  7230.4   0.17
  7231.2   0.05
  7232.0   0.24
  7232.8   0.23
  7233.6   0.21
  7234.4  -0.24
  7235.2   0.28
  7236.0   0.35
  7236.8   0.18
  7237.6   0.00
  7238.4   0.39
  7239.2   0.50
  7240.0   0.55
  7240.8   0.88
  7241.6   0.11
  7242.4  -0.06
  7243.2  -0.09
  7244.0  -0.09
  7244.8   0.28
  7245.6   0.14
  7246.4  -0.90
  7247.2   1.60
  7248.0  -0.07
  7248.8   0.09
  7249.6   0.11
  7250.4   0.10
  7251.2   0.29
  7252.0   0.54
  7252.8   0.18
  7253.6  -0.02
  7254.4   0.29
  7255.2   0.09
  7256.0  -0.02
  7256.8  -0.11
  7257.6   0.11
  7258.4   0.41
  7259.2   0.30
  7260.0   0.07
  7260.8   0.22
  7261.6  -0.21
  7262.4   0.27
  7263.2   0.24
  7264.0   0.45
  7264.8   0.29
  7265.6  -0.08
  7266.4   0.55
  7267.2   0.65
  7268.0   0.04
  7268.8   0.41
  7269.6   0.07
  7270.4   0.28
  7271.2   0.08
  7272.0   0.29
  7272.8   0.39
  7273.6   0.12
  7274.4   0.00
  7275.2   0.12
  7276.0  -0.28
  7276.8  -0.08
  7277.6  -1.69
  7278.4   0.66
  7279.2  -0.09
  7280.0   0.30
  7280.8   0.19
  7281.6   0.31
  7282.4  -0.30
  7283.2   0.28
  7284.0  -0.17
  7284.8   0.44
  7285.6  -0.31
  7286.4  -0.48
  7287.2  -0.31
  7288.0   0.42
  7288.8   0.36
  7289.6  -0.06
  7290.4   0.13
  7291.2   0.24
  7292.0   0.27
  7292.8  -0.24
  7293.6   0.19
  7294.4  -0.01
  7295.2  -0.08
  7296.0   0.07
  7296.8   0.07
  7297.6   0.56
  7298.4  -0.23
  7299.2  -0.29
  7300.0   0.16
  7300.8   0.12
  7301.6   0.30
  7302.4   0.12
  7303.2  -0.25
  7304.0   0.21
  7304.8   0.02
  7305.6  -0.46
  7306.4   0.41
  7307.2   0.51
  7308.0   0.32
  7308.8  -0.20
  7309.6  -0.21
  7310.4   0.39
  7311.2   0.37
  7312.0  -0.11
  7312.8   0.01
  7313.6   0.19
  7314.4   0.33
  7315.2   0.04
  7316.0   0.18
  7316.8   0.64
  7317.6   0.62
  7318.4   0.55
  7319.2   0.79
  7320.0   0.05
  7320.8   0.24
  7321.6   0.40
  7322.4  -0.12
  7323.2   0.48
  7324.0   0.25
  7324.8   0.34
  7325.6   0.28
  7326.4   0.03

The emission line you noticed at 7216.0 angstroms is [O II] 3727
